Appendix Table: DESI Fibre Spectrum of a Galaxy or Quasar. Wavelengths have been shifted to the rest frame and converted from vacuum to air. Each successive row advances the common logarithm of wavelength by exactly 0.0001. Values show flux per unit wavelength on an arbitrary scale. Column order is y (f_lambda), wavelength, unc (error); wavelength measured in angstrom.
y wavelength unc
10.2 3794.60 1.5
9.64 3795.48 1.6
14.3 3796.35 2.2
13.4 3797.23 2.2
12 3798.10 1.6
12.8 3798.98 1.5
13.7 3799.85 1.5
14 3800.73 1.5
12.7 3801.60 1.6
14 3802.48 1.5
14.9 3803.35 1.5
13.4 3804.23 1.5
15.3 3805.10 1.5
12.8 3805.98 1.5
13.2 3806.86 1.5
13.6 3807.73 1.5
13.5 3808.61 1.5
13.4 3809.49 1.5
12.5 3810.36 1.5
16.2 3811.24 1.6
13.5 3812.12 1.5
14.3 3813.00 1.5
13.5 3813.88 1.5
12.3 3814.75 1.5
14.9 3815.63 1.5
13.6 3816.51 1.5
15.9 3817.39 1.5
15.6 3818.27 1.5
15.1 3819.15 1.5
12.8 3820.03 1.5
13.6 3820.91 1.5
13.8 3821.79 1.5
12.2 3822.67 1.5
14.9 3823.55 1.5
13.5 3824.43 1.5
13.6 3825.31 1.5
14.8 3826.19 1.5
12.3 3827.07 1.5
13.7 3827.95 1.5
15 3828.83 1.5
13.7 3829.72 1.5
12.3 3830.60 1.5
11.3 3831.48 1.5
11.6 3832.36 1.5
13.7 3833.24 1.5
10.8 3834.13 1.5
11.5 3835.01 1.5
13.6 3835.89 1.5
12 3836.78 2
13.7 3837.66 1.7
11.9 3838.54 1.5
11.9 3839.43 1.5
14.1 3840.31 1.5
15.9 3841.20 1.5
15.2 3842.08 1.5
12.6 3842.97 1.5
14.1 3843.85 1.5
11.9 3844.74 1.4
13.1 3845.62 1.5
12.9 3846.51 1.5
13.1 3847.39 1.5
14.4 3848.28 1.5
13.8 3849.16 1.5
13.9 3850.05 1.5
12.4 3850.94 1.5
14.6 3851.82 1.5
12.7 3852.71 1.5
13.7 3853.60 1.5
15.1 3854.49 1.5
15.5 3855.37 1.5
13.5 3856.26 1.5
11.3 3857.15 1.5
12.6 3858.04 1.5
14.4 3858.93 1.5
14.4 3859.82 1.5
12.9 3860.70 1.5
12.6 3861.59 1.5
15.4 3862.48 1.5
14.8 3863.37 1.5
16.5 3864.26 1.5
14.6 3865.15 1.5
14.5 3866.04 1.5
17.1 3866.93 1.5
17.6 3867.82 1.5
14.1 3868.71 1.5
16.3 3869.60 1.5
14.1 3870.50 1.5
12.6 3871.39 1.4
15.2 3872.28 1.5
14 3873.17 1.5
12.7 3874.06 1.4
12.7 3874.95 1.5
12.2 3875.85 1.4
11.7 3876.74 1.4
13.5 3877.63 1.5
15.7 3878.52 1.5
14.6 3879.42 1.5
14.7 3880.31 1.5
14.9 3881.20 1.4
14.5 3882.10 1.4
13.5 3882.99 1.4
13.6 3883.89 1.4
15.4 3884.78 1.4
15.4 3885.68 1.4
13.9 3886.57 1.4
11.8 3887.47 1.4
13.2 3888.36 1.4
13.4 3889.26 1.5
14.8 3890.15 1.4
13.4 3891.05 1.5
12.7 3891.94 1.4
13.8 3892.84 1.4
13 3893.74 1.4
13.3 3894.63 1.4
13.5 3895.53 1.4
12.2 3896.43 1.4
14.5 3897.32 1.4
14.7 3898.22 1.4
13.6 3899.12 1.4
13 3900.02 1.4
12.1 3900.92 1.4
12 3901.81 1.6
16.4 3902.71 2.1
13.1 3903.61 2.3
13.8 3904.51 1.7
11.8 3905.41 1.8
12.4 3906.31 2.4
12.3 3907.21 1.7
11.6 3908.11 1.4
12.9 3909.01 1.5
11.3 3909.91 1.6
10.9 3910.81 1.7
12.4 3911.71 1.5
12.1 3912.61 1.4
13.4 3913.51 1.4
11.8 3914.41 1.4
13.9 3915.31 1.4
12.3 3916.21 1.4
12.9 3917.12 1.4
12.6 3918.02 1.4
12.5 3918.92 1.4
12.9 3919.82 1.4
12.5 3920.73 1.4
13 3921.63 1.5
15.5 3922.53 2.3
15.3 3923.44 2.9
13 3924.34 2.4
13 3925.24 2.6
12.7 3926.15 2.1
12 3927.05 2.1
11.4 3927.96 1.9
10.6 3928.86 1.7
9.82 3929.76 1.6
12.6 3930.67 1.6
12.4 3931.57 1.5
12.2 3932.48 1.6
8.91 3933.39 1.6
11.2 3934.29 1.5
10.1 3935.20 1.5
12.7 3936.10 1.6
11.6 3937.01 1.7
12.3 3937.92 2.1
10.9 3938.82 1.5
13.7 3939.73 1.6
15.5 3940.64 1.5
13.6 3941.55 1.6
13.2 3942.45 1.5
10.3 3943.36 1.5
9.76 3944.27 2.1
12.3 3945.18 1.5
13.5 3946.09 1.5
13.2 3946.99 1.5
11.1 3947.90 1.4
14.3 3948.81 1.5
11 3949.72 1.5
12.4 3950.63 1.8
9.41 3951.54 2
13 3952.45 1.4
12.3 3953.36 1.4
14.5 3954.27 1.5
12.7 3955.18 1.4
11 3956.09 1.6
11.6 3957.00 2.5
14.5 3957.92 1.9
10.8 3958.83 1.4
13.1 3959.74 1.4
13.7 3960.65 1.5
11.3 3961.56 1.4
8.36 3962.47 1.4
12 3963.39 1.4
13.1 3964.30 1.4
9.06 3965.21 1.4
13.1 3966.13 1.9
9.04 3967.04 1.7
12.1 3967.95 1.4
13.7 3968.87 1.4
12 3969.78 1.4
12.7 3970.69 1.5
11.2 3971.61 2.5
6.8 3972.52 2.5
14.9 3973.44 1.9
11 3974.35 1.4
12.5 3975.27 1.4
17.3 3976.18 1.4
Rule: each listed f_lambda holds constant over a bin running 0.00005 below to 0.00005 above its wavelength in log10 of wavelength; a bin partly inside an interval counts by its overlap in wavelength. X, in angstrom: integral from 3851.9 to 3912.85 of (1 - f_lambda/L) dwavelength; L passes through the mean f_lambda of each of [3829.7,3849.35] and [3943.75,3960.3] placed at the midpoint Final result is -4.7 angstrom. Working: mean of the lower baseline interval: 13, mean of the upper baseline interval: 12.3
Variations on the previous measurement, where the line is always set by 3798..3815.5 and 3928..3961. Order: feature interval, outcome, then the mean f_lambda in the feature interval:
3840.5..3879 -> -2.8 angstrom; 14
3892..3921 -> -0.8 angstrom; 12.9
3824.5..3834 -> 0.2 angstrom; 13.1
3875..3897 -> -1.6 angstrom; 13.7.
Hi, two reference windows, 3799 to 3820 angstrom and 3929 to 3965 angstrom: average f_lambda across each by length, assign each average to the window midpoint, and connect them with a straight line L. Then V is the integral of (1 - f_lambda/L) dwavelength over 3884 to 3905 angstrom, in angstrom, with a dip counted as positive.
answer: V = -1.4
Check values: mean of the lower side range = 14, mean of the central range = 13.6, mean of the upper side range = 12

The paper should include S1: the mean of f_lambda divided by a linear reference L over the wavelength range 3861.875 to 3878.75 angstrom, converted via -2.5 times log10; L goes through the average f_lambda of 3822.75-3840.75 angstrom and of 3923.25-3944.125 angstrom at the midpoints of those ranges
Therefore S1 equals -0.146 mag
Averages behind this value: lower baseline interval 13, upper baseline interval 12.1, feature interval 14.5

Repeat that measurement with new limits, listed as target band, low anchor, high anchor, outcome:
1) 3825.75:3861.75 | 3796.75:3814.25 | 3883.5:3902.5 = 0.02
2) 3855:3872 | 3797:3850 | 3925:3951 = -0.12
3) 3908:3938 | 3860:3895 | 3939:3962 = 0.07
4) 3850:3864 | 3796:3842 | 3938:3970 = -0.05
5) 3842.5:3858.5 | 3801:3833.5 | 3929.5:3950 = -0.01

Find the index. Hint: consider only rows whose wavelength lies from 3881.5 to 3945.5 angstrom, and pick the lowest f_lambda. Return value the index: 8.91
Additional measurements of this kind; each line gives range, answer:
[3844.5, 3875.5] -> 11.3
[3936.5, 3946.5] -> 9.76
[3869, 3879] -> 11.7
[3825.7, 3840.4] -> 10.8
